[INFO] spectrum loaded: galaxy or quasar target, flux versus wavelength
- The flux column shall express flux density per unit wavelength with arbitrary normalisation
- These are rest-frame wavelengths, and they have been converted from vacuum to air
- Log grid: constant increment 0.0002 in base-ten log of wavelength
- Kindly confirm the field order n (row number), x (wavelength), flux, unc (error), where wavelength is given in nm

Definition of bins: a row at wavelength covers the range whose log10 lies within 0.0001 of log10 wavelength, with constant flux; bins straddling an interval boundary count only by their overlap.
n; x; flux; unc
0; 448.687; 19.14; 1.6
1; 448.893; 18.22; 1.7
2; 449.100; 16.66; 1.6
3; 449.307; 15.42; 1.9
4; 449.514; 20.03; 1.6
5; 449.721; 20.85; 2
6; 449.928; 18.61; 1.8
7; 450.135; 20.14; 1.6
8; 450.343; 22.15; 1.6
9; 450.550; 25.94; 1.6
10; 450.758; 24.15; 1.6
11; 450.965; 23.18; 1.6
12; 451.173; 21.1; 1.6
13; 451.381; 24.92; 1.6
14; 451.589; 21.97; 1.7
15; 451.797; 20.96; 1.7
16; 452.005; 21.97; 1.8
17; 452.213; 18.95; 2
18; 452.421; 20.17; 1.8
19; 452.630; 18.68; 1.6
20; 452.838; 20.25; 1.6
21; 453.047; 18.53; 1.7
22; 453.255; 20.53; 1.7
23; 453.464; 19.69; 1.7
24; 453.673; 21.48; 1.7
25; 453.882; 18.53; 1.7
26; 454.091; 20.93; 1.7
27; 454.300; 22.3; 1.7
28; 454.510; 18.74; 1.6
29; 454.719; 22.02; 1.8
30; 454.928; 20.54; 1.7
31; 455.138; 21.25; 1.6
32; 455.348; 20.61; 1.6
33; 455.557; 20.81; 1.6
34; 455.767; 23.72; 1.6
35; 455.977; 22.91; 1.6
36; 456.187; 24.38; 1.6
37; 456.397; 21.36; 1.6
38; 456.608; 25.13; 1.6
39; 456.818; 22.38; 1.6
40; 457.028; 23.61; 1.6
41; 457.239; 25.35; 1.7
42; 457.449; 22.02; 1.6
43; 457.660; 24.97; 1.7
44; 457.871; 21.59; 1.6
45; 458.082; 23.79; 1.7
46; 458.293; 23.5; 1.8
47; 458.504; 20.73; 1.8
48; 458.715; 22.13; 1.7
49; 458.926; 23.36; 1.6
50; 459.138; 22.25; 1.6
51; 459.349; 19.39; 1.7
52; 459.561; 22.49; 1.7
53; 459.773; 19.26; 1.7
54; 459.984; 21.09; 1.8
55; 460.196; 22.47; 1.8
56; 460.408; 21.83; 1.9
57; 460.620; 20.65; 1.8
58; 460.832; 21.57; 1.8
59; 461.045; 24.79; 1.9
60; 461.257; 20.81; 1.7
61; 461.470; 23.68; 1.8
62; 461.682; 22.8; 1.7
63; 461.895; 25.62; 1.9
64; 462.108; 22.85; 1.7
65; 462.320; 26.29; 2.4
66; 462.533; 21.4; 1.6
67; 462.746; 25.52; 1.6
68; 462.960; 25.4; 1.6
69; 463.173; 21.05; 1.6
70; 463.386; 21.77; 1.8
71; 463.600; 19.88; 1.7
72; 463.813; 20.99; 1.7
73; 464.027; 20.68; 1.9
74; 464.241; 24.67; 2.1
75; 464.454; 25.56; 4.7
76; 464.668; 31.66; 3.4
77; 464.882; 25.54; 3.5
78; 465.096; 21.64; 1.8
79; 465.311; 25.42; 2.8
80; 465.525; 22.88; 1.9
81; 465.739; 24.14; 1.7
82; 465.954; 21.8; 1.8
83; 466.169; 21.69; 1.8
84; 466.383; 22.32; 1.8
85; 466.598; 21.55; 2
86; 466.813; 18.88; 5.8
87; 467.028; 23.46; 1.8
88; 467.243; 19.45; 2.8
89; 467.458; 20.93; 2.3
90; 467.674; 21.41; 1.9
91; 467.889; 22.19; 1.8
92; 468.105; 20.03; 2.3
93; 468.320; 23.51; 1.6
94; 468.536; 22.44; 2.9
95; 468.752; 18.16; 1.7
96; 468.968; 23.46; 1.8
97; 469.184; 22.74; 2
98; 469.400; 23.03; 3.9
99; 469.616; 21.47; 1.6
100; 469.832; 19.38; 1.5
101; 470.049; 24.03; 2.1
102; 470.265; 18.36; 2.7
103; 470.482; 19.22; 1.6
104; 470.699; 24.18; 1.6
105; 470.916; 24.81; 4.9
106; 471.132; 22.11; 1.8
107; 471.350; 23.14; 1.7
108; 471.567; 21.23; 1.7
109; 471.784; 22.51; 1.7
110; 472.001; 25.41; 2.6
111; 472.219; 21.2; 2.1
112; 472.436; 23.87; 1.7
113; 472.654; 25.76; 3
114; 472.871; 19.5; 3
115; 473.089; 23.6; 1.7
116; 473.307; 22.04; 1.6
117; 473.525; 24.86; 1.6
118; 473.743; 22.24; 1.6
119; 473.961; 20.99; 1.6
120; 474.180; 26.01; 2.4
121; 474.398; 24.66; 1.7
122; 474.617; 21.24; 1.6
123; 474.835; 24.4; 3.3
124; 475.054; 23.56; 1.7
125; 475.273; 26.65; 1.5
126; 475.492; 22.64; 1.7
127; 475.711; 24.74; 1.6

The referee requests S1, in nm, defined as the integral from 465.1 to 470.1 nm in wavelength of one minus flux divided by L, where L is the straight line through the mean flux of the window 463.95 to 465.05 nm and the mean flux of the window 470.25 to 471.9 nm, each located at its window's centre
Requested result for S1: 0.43 nm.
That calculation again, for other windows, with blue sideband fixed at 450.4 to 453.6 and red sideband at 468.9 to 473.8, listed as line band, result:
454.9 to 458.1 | -0.17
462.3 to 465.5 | -0.24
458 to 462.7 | -0.12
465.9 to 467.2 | 0.04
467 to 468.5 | 0.05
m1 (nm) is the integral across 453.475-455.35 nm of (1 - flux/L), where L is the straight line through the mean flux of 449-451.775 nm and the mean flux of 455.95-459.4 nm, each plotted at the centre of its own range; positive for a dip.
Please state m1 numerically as 0.12 nm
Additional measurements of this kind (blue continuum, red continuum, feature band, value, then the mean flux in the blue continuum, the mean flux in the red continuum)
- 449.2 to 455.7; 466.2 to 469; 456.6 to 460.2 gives -0.245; 20.8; 21.3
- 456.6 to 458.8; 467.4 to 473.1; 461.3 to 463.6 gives -0.064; 23.1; 22.1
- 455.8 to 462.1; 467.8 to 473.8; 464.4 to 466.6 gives -0.161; 22.6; 22.3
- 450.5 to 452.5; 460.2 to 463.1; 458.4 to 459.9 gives 0.107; 22.3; 23.3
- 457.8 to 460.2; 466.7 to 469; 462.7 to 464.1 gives -0.037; 21.8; 21.2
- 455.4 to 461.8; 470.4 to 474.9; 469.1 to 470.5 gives 0.100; 22.5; 23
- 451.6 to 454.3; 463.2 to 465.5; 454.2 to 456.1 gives -0.053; 20.2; 23.7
